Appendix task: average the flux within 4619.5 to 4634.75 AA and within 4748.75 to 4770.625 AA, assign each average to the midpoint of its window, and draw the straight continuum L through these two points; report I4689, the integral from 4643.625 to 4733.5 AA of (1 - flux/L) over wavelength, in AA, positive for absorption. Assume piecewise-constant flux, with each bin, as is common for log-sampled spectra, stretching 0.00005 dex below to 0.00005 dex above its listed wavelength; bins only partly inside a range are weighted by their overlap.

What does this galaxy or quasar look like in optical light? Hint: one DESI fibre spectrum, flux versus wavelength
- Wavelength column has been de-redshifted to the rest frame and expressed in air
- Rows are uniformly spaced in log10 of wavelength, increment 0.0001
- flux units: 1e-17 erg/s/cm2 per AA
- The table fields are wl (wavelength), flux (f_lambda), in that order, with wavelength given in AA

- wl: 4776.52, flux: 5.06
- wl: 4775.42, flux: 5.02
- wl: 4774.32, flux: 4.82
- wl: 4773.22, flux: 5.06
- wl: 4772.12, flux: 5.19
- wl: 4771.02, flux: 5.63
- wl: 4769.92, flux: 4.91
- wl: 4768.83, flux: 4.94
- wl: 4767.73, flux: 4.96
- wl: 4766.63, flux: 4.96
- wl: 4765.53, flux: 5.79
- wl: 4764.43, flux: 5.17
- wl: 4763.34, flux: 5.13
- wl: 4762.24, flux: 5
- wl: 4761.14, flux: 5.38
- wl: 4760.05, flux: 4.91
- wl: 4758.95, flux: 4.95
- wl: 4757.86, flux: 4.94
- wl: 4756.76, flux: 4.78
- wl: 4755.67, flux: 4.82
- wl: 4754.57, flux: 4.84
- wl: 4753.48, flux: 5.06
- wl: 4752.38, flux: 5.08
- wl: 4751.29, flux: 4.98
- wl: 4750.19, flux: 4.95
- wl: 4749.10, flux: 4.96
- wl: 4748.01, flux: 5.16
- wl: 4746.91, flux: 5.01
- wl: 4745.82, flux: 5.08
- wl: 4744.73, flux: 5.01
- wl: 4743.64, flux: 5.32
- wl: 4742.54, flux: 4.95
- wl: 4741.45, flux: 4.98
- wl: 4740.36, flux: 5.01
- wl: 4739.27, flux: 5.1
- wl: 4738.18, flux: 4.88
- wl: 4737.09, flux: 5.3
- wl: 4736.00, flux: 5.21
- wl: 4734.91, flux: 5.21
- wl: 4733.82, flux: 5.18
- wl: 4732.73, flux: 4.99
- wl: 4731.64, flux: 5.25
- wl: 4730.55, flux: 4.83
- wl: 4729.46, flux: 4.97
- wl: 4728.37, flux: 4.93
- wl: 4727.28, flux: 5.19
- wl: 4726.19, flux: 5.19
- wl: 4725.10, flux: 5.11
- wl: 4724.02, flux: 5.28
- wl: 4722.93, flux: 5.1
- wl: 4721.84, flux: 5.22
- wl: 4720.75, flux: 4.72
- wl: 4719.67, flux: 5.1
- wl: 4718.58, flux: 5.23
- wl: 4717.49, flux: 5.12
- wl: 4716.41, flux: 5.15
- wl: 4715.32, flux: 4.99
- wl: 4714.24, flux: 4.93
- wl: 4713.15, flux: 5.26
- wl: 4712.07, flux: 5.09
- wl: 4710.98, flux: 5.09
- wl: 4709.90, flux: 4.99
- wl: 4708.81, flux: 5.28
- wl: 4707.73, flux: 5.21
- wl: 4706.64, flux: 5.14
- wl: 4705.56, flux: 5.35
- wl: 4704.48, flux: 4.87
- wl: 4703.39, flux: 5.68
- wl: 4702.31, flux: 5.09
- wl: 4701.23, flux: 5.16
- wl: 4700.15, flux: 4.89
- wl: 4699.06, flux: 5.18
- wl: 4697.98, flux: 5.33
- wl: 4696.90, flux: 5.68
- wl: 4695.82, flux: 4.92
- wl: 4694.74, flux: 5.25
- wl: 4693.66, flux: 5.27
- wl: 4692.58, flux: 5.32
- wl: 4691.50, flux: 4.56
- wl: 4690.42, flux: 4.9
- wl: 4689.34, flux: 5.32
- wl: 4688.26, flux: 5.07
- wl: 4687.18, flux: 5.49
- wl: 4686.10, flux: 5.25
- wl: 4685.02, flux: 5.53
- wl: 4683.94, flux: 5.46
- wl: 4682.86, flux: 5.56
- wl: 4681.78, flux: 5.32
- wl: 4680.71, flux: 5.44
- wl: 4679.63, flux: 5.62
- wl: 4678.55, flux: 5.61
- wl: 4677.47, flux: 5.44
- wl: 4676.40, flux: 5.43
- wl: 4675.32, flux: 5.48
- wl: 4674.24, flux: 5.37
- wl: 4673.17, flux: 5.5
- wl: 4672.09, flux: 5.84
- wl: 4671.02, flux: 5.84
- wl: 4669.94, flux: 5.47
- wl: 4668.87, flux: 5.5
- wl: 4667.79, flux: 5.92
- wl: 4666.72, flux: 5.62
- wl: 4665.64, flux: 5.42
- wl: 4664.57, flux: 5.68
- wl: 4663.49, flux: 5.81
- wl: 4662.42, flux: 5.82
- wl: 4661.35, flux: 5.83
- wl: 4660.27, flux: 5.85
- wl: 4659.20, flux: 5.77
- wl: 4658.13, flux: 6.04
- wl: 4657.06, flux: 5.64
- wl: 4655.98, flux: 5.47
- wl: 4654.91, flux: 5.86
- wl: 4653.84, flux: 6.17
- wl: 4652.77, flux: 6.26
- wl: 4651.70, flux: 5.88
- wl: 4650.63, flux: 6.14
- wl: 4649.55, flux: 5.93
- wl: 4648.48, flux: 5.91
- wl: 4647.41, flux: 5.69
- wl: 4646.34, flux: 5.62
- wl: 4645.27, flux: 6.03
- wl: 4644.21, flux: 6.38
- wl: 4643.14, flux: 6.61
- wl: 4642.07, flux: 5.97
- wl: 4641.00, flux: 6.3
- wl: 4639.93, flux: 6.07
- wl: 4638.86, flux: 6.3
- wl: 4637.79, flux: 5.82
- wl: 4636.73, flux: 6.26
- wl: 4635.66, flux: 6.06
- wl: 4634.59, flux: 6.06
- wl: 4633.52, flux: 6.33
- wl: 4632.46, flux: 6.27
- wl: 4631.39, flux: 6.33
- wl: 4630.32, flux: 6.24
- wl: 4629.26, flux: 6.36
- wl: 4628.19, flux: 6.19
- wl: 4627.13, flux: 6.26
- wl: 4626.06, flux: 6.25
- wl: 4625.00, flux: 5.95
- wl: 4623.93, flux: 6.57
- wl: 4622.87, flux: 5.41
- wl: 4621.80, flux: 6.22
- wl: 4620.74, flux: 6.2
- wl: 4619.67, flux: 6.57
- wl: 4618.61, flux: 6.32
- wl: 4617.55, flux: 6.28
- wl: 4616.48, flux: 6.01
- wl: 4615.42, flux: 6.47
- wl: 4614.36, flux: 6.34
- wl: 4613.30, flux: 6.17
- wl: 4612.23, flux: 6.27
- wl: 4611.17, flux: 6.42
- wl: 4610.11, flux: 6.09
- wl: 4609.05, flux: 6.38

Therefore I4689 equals 4.1 AA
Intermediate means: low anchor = 6.21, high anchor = 5.03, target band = 5.41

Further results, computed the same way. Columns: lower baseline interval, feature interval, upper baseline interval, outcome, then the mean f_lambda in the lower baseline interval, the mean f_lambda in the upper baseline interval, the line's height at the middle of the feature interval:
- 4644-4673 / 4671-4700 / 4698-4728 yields 0.7 AA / 5.82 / 5.14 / 5.48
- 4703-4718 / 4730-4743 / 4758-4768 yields 0.2 AA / 5.15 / 5.14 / 5.14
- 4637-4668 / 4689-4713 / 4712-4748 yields 1.1 AA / 5.93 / 5.09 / 5.4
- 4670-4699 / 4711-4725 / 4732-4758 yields 0.2 AA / 5.38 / 5.04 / 5.19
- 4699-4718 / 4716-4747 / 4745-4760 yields -0.3 AA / 5.14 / 4.97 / 5.05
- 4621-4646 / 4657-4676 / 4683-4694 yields -0.3 AA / 6.18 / 5.23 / 5.61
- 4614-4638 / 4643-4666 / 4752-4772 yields 0.3 AA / 6.21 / 5.07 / 5.97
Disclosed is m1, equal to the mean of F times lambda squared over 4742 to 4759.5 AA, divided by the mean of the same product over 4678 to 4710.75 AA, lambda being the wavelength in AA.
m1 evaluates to 0.97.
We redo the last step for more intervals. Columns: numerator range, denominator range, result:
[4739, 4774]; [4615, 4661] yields 0.87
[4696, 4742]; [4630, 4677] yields 0.89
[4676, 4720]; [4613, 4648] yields 0.87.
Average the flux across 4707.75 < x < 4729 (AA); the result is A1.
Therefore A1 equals 5.11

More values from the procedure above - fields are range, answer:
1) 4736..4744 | 5.08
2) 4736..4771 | 5.05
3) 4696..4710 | 5.22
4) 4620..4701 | 5.75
